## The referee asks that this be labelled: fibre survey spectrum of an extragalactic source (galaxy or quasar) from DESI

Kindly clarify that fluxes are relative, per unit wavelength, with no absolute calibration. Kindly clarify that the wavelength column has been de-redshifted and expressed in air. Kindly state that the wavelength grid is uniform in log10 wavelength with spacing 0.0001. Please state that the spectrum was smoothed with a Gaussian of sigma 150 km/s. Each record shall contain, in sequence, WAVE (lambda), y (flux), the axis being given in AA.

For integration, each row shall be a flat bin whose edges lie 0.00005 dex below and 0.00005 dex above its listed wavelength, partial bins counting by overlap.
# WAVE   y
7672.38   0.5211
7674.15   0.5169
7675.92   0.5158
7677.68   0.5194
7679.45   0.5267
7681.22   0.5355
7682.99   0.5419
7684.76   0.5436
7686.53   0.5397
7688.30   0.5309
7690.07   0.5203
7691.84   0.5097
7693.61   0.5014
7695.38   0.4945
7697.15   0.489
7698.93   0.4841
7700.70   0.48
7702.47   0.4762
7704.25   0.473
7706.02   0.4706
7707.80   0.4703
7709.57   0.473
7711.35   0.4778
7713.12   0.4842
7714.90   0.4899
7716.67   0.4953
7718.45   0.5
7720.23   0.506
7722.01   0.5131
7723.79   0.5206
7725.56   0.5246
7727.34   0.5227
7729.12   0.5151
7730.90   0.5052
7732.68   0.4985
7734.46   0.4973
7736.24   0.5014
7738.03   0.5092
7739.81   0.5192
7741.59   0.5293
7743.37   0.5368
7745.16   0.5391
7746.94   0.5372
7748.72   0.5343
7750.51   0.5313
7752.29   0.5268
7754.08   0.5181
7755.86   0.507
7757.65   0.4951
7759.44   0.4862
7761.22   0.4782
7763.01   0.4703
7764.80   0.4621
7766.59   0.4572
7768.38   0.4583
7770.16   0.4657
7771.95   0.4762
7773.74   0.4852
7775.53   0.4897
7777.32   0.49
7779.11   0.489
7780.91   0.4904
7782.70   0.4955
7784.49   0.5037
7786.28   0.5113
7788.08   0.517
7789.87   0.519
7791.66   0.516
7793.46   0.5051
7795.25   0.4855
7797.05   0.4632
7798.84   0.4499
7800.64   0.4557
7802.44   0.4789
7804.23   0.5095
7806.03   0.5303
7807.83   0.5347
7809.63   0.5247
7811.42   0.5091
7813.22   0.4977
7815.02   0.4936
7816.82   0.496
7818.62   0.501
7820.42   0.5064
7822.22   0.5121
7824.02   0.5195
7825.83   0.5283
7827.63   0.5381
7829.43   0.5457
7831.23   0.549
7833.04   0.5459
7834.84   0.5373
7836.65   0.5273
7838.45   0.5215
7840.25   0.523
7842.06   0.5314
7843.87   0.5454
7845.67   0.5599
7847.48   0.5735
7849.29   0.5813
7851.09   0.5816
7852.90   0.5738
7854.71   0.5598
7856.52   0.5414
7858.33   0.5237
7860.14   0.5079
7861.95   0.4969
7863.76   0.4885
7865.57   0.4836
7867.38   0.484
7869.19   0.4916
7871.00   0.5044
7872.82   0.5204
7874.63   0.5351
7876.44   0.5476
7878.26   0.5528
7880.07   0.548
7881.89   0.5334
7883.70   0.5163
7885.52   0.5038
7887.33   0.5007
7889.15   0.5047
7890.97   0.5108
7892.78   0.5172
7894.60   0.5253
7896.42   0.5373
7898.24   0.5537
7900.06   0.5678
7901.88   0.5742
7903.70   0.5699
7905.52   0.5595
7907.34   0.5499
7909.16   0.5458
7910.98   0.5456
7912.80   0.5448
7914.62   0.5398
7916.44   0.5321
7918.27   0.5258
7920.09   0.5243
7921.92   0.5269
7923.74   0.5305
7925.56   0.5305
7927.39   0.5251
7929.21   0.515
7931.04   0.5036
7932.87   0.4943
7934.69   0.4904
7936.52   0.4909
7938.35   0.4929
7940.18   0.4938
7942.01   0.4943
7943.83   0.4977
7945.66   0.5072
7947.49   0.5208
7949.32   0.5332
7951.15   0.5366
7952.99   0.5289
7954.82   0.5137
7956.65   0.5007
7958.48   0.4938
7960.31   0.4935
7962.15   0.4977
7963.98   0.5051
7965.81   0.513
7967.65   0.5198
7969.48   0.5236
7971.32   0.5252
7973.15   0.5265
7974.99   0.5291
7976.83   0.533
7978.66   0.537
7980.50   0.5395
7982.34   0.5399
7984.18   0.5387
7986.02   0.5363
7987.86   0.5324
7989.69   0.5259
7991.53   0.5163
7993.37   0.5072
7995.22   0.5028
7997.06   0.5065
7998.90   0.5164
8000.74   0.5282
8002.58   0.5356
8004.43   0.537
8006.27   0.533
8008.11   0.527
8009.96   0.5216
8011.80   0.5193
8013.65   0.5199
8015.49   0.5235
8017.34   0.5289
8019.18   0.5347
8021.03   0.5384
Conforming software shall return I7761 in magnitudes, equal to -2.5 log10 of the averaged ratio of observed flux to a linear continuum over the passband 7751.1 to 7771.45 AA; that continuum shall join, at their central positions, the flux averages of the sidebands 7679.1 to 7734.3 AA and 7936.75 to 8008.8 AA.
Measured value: 0.05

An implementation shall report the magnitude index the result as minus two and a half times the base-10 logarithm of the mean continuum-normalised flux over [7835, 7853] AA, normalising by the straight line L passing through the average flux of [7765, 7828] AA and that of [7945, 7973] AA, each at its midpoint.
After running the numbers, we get -0.100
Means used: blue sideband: 0.497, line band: 0.55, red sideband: 0.515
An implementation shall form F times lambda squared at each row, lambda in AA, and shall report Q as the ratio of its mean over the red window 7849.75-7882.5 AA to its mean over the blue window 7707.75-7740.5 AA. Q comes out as 1.1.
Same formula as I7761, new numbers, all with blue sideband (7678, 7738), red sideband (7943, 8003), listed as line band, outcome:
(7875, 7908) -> -0.05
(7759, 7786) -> 0.06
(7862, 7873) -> 0.04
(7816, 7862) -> -0.05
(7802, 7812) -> -0.01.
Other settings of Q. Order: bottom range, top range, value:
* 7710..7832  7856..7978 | 1.07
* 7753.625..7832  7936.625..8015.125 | 1.09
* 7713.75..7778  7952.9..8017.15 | 1.10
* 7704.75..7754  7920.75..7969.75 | 1.06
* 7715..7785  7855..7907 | 1.08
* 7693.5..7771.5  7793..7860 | 1.08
